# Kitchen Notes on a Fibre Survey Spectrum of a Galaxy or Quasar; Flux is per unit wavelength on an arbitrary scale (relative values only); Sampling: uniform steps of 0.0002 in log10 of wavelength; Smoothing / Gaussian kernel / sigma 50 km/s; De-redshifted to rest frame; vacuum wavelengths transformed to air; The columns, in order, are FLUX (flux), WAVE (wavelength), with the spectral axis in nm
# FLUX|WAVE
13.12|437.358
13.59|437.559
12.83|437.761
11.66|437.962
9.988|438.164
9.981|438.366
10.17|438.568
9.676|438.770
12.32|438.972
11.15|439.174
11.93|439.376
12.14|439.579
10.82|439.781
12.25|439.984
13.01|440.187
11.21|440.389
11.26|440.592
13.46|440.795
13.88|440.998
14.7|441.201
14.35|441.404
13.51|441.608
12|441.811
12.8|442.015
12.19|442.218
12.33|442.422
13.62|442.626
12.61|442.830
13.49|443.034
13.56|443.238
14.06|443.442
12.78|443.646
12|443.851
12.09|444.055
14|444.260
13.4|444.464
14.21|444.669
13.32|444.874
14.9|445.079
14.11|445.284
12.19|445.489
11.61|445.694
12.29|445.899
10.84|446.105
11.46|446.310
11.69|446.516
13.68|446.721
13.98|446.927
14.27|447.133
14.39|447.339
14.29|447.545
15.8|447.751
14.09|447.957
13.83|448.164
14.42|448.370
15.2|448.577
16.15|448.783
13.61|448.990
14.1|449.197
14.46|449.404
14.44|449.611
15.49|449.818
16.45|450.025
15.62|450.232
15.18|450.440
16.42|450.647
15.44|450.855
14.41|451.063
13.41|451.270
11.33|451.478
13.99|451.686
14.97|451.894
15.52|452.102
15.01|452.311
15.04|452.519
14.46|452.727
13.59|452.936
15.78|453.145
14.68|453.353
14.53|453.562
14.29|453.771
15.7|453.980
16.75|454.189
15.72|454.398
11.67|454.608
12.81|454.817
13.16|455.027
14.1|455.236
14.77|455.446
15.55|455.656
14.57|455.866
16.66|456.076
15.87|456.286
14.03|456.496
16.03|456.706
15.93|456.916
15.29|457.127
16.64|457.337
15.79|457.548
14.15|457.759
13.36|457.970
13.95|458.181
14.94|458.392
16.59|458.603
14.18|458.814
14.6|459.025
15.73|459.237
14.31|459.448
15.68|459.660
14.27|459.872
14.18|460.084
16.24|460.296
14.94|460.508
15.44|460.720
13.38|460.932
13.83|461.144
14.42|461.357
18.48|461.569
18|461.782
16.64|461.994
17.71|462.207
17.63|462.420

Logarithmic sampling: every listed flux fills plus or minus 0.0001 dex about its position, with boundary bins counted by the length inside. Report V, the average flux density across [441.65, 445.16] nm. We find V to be 13.1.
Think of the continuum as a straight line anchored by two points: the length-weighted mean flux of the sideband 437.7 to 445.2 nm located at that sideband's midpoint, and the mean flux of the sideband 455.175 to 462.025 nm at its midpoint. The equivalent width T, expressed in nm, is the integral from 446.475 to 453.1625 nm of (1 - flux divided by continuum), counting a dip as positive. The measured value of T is -0.35 nm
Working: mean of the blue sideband 12.5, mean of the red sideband 15.2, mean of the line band 14.6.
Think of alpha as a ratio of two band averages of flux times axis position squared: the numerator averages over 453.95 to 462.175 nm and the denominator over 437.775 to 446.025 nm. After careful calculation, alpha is 1.3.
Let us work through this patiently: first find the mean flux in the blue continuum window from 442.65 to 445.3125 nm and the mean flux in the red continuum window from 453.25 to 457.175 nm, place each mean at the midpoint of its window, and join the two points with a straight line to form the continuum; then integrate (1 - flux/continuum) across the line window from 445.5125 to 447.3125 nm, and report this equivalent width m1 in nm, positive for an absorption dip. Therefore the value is 0.15 nm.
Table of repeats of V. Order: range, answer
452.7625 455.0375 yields 14.5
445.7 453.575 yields 14.3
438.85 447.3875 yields 12.8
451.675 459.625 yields 14.9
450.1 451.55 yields 14.7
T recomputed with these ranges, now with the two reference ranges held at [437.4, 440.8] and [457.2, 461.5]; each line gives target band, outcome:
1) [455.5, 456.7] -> -0.09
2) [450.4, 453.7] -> -0.22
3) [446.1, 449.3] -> -0.24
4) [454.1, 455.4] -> 0.01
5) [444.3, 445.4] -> -0.13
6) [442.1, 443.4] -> -0.09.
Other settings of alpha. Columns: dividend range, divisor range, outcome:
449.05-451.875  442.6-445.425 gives 1.12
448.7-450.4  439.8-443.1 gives 1.21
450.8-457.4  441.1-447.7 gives 1.17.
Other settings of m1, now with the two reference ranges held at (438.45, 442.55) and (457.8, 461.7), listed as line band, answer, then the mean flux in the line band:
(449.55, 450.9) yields -0.200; 15.6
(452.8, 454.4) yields -0.114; 15.1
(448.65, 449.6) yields -0.080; 14.6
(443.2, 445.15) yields -0.097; 13.4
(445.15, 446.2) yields 0.055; 12.3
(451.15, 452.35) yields -0.015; 14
